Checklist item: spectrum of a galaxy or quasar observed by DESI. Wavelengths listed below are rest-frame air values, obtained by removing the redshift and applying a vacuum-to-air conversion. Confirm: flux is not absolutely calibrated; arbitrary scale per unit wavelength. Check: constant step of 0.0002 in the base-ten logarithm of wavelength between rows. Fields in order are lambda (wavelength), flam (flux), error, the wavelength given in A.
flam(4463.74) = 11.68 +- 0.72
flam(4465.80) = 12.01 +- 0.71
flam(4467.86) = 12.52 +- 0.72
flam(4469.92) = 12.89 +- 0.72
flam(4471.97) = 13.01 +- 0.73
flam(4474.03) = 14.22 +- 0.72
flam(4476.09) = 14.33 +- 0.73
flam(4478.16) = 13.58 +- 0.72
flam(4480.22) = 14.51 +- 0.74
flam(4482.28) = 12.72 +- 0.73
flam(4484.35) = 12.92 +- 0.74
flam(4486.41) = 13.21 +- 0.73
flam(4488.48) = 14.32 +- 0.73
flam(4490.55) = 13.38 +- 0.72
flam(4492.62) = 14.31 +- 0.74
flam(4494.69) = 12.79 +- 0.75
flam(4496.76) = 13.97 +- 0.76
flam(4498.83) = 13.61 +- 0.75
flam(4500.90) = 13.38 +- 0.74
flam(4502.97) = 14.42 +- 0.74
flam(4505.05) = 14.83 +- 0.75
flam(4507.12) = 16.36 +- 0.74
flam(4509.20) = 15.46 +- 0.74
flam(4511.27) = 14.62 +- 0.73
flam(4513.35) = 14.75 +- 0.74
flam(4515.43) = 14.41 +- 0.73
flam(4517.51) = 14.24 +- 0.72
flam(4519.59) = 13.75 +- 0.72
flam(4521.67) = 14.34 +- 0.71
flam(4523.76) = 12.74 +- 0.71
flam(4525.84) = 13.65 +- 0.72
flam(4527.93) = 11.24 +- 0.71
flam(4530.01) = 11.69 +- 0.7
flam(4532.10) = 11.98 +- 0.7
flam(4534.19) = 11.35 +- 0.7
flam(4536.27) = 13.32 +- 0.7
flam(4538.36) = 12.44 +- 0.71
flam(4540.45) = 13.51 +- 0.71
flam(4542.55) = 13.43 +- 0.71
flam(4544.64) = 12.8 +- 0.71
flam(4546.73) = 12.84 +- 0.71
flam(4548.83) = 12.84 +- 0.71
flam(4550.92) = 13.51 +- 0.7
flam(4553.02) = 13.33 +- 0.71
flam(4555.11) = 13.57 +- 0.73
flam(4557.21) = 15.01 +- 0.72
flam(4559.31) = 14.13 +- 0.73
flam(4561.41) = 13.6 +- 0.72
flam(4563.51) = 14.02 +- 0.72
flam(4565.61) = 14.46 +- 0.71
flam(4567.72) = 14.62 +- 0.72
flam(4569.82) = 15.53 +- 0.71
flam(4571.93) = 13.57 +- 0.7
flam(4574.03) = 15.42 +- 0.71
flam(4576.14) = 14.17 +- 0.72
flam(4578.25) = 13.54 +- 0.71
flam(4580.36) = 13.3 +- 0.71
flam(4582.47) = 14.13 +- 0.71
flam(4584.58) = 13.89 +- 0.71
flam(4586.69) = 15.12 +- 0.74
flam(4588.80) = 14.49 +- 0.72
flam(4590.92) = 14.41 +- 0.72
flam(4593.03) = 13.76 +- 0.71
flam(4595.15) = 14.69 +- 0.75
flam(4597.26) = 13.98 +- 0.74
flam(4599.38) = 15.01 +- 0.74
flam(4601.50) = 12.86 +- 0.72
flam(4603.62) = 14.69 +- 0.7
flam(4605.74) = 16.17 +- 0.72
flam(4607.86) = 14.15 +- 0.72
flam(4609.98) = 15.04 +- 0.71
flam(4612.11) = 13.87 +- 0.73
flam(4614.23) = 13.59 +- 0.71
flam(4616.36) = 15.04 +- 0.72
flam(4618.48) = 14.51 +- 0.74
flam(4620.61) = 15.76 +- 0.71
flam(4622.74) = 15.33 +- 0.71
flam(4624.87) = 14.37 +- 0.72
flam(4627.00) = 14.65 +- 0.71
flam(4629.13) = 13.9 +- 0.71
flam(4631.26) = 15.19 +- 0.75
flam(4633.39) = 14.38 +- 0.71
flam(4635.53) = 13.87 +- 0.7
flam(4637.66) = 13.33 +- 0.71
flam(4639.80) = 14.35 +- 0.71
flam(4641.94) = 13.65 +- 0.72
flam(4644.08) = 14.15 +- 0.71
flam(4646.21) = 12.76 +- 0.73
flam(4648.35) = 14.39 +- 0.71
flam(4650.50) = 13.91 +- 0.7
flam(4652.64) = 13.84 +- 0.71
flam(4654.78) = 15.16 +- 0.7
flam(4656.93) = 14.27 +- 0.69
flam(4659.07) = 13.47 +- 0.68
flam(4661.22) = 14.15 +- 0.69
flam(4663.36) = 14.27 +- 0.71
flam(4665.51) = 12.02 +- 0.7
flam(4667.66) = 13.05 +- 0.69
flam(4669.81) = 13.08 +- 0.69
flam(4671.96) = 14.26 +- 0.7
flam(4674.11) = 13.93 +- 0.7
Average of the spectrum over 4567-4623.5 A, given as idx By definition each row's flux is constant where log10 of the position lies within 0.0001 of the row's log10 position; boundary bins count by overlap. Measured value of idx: 14.5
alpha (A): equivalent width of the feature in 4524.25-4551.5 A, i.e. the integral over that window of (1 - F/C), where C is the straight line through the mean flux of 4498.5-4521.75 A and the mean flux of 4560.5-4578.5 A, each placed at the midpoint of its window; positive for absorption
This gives 3.4 A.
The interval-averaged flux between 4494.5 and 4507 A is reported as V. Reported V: 14.1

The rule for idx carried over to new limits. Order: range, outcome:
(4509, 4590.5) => 13.7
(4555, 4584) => 14.2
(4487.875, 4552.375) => 13.5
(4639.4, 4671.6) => 13.8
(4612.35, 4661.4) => 14.3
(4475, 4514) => 14.1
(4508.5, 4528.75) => 13.9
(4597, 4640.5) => 14.5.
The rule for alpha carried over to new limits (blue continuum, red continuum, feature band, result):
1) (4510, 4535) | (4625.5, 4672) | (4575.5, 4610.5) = -1.75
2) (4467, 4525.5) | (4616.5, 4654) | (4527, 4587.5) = 2.36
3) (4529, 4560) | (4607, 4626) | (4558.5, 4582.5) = -1.05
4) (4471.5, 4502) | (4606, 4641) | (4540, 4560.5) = 0.78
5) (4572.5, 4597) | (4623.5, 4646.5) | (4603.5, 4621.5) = -0.73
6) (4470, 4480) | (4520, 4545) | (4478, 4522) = -2.61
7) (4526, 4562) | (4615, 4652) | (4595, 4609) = -0.66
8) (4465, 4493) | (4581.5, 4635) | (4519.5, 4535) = 1.44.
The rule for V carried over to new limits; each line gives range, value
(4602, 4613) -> 14.7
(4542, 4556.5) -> 13.2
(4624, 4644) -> 14.2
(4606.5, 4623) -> 14.7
